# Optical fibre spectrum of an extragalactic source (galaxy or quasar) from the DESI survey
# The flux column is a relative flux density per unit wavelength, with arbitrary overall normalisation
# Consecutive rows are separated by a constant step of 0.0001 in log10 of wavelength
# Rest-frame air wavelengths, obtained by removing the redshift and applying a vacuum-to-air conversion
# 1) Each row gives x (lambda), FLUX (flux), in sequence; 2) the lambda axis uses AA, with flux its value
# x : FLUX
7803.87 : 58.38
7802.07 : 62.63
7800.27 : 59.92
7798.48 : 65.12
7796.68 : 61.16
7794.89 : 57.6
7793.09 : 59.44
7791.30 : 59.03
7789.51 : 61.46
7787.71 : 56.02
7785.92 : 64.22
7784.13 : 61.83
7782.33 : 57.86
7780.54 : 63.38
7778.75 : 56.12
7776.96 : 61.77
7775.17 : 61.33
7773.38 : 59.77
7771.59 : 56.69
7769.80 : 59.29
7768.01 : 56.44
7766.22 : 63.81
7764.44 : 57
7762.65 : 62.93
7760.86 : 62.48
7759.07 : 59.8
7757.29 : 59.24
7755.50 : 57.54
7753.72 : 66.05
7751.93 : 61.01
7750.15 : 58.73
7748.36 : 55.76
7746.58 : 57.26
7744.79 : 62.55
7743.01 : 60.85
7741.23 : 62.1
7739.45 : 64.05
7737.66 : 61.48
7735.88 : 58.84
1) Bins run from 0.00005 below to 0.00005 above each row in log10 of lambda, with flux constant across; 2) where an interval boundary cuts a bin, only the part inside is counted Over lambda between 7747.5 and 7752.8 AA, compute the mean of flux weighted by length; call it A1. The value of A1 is 58.5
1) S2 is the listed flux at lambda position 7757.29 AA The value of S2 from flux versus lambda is 59.24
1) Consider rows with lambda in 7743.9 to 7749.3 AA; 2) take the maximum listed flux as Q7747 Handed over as 62.55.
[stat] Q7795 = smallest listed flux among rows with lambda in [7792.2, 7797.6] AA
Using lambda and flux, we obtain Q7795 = 57.6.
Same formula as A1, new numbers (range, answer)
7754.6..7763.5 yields 60.4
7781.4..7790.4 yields 60.2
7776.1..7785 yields 60.2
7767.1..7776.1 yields 58.7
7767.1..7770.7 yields 57.8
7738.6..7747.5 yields 61.4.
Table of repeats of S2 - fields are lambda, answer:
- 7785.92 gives 64.22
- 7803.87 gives 58.38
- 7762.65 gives 62.93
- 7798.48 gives 65.12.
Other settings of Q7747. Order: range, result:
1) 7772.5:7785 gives 63.38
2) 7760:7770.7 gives 63.81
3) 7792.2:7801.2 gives 65.12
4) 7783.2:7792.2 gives 64.22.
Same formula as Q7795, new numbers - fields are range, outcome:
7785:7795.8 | 56.02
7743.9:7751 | 55.76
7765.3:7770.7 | 56.44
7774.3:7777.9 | 61.33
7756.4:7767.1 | 57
